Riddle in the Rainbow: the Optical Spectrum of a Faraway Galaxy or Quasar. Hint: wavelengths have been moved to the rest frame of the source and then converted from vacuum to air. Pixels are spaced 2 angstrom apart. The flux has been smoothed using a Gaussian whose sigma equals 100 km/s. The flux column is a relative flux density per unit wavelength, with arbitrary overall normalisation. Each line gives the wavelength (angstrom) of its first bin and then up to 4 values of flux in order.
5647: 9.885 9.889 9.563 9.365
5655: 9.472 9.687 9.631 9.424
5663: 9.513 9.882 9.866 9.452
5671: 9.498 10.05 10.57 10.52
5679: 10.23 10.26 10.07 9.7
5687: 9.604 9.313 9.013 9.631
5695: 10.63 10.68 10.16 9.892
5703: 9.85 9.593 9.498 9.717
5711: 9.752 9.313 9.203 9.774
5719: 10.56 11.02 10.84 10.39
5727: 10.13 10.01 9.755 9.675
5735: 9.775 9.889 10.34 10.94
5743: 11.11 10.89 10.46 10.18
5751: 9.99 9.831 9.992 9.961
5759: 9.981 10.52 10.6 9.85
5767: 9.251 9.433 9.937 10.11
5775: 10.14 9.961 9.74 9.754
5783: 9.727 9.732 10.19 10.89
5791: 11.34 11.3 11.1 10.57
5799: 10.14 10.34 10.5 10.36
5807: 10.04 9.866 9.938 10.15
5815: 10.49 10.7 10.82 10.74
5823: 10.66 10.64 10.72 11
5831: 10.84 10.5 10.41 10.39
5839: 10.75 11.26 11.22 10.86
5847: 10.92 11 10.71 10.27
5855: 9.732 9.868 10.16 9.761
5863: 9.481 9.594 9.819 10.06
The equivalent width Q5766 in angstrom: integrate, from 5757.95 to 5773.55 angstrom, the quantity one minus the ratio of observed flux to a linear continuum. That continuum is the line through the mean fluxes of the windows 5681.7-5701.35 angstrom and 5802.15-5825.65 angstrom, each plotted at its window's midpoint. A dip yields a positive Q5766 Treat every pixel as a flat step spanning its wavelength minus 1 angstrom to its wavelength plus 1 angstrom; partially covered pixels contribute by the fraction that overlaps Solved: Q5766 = 0.4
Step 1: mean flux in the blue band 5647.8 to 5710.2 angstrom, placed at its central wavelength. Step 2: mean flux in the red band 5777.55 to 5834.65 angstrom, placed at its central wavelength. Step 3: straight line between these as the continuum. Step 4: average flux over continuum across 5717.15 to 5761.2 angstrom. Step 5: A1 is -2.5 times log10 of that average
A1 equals -0.02 mag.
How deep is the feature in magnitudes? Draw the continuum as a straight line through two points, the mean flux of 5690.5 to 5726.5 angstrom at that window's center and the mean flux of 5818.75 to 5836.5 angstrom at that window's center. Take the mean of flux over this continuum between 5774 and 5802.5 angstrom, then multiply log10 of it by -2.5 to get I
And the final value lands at 0.01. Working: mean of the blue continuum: 9.99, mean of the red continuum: 10.7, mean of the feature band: 10.4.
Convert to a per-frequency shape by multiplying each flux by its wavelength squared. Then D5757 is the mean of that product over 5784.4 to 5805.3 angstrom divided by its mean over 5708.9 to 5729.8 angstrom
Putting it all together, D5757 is 1.08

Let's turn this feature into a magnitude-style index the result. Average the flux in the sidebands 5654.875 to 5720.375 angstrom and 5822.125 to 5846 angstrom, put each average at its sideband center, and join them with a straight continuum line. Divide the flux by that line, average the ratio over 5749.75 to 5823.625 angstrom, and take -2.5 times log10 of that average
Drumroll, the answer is 0.025 mag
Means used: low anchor 9.83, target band 10.2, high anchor 10.8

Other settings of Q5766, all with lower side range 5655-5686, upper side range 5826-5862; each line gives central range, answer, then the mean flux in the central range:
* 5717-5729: -0.5 angstrom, 10.5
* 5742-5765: -0.2 angstrom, 10.3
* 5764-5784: 1.0 angstrom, 9.79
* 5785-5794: -0.4 angstrom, 10.8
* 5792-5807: -0.3 angstrom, 10.6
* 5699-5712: 0.3 angstrom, 9.75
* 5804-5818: 0.3 angstrom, 10.2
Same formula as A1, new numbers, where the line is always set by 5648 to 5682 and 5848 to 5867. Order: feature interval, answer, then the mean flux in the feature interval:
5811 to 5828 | -0.06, 10.6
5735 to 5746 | -0.07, 10.6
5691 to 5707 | -0.01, 9.96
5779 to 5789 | 0.00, 9.94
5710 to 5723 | -0.01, 10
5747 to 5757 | -0.01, 10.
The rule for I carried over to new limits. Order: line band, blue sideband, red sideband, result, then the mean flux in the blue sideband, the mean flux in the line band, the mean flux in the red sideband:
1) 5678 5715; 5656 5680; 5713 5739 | 0.02 mag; 9.86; 9.81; 10.1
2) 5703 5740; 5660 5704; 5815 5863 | 0.01 mag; 9.9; 9.95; 10.6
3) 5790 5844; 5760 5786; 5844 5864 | -0.05 mag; 9.9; 10.6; 10.3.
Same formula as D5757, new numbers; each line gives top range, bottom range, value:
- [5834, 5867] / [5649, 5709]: 1.12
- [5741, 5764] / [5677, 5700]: 1.06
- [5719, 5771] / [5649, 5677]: 1.08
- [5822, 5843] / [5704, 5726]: 1.12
